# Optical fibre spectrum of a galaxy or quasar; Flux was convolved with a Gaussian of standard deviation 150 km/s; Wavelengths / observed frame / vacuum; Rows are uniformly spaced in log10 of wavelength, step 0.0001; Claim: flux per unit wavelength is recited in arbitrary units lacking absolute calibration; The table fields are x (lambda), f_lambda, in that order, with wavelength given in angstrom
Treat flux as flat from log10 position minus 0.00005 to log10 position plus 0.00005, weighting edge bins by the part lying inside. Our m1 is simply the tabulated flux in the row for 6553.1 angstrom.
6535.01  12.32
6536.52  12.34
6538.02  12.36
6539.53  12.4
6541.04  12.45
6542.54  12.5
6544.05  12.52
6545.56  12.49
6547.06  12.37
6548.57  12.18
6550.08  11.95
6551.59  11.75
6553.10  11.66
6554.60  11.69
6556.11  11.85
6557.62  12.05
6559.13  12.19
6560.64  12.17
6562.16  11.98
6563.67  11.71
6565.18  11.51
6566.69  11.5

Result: 11.66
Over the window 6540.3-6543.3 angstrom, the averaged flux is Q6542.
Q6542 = 12.5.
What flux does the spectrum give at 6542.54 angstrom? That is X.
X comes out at 12.5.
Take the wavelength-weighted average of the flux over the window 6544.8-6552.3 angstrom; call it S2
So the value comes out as 12.1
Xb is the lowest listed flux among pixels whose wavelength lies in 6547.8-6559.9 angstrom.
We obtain 11.66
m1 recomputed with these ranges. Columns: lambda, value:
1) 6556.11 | 11.85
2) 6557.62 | 12.05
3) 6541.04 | 12.45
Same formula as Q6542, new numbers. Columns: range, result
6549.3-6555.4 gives 11.8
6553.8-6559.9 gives 12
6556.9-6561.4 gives 12.1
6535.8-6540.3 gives 12.4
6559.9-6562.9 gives 12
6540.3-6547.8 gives 12.5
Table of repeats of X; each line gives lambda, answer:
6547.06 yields 12.37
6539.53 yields 12.4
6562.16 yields 11.98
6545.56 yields 12.49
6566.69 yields 11.5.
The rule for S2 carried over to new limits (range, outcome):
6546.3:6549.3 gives 12.3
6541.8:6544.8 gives 12.5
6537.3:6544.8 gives 12.4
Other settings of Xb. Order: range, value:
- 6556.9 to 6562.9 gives 11.98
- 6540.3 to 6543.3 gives 12.45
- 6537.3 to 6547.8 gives 12.36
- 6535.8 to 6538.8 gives 12.34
